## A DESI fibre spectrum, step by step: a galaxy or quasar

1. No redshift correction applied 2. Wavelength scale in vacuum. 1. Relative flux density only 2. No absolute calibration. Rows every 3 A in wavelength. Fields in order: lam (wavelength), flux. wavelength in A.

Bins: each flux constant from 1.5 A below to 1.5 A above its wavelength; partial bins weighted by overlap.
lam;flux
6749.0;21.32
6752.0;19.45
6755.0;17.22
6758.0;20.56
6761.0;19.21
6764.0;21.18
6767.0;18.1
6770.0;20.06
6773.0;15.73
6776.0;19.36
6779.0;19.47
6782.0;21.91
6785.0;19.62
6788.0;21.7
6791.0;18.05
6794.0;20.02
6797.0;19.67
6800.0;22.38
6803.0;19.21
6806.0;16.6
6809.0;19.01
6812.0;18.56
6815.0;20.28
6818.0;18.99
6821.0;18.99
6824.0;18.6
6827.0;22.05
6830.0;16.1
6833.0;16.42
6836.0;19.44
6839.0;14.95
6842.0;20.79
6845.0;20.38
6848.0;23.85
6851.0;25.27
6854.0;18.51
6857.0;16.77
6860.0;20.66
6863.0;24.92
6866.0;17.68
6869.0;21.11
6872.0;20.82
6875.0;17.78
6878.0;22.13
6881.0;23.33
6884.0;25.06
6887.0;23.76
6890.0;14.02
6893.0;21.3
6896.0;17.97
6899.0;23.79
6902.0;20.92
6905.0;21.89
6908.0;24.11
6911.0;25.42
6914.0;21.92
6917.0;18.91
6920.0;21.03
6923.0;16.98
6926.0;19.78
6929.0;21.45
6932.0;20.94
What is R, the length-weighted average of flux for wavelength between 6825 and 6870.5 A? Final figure 19.9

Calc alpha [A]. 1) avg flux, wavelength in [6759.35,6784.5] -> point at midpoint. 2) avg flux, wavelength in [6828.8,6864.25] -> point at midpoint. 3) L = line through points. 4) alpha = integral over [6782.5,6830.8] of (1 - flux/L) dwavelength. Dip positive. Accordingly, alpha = 0.3 A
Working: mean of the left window 19.4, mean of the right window 19.8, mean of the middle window 19.5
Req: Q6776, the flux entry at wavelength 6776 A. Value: 19.36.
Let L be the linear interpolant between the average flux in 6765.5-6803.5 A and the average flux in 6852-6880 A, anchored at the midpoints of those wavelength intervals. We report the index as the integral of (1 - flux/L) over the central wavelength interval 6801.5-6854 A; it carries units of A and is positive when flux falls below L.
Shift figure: 1.5 A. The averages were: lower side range 19.6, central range 19.4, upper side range 20.2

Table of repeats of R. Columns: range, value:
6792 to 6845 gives 19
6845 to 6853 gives 23.4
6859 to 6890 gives 21.4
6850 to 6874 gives 20.6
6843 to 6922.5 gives 21.2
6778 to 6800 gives 20.2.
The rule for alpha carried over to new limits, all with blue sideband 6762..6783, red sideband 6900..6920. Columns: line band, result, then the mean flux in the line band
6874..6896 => 0.7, 20.9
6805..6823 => 1.2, 18.8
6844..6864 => -0.4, 21.4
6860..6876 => 0.5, 20.6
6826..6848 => 1.9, 18.9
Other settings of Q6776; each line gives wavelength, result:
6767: 18.1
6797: 19.67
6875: 17.78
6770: 20.06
